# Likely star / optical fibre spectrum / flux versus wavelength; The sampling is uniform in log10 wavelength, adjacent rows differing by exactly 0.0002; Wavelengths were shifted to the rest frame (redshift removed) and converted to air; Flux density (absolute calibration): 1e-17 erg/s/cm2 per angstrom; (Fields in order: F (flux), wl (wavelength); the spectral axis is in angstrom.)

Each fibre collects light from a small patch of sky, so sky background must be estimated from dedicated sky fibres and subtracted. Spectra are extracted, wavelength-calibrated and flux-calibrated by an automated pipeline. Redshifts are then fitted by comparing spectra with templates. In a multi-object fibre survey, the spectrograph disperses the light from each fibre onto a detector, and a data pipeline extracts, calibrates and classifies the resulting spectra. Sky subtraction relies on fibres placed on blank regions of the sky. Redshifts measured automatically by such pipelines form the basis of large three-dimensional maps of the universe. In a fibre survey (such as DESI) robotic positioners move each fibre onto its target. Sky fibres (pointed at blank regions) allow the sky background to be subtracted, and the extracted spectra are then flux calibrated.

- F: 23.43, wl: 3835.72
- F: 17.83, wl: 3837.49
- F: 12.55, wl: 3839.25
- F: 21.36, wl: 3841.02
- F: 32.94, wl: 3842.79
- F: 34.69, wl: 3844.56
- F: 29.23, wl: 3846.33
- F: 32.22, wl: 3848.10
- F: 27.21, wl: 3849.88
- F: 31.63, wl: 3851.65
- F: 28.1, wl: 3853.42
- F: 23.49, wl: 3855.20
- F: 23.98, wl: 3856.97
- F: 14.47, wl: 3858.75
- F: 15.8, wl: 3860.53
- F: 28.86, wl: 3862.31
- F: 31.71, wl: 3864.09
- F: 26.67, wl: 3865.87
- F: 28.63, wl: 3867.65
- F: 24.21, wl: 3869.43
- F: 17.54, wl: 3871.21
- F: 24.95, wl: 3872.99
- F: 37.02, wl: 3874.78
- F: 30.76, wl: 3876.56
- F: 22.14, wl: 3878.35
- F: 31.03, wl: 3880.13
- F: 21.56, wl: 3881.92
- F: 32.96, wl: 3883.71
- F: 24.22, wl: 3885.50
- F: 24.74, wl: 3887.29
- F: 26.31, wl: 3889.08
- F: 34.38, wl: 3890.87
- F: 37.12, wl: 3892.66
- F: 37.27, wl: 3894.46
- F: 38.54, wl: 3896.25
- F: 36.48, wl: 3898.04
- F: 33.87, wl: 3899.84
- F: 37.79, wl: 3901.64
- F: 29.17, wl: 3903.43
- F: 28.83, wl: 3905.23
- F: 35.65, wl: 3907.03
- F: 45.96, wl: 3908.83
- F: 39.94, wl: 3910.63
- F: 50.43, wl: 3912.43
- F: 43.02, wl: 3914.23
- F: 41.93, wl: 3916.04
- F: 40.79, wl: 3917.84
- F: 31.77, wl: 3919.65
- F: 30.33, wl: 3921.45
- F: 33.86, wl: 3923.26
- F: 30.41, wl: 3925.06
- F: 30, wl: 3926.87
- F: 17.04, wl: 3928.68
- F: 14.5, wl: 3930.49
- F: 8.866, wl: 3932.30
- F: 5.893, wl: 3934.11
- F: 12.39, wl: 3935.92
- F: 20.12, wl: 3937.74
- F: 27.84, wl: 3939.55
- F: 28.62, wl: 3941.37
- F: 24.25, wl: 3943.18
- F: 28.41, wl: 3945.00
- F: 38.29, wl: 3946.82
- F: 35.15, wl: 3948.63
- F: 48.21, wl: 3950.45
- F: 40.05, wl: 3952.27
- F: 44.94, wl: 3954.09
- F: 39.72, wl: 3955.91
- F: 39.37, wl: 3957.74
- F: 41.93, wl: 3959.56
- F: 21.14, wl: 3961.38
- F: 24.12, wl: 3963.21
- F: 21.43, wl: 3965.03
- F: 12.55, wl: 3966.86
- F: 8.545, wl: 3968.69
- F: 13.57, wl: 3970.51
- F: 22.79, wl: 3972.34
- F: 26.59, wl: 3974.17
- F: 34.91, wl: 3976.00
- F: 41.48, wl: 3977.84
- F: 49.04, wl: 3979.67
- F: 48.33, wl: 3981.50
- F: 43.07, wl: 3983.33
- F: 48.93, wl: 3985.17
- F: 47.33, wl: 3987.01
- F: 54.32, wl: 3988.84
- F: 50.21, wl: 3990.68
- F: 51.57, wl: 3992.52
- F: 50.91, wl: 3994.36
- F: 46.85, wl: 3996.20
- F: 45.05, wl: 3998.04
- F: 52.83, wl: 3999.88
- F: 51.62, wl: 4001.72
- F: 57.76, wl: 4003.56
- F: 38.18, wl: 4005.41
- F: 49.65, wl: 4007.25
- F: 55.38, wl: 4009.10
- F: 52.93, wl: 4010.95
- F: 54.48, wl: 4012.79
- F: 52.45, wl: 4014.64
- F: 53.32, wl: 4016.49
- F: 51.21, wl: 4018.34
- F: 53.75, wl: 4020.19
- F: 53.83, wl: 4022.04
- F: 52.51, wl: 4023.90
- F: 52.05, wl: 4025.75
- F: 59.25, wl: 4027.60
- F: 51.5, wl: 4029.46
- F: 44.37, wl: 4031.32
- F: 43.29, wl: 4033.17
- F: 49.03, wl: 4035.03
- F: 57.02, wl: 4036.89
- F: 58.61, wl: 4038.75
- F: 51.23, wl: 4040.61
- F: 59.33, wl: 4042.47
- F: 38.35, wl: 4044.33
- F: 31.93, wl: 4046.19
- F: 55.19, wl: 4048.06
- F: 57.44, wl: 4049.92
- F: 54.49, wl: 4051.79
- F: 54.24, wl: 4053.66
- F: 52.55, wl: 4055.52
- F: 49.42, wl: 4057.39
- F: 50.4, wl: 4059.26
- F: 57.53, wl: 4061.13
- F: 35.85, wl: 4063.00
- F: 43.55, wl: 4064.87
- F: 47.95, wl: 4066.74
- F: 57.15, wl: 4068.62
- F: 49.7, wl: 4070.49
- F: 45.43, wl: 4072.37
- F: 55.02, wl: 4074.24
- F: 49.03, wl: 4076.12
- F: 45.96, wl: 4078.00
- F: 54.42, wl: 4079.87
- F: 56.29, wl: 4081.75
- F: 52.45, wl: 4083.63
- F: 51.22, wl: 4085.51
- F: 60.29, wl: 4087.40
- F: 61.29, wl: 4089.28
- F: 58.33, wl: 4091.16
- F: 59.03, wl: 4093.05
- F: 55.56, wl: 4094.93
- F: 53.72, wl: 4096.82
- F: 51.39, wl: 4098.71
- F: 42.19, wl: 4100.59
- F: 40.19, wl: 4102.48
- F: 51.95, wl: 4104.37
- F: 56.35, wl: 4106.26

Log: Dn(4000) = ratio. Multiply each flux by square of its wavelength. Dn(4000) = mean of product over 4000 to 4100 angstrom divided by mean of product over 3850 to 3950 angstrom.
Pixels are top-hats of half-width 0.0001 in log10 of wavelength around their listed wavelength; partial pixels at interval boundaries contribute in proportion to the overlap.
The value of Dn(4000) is 1.9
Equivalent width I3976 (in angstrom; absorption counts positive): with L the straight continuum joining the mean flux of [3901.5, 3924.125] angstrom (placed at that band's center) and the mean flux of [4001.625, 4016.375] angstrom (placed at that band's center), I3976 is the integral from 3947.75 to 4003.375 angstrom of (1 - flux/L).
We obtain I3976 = 9.72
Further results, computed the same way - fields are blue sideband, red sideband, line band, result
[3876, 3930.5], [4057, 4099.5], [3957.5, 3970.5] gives 5.6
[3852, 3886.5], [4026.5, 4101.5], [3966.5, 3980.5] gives 4.7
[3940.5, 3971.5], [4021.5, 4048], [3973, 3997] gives -5.0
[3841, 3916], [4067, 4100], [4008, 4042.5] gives -4.1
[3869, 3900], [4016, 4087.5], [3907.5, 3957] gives 5.5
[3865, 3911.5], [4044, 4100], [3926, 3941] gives 7.7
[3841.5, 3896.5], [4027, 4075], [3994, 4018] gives -3.3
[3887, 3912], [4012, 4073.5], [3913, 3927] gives 0.6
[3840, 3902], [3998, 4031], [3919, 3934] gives 5.6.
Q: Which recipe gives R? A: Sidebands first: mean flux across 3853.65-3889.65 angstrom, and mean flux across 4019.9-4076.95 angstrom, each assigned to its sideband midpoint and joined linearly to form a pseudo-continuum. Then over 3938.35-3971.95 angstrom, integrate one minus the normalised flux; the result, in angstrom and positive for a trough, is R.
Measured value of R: 6.7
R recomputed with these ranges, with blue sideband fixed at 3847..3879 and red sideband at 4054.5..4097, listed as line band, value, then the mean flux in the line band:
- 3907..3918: -3.8 angstrom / 43.2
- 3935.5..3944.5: 3.1 angstrom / 23.4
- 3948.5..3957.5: -1.2 angstrom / 42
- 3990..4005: -2.7 angstrom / 50.4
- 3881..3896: -0.4 angstrom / 30.2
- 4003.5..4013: -1.4 angstrom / 50.6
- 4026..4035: -0.6 angstrom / 49.7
